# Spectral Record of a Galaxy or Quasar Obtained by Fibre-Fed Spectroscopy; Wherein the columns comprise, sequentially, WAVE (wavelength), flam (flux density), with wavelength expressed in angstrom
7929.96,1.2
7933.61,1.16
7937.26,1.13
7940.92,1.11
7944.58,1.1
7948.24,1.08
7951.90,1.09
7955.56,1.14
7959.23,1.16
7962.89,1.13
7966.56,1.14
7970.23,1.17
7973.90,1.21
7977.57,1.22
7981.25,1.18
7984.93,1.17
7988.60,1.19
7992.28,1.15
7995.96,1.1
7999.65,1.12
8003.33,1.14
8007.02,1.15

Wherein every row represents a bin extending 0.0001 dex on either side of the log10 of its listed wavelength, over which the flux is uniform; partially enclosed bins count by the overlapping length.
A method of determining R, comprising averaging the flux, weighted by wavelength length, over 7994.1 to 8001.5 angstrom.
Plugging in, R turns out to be 1.11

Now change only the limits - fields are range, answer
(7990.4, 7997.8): 1.13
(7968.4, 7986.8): 1.19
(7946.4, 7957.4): 1.1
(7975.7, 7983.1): 1.2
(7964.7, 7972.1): 1.15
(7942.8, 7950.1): 1.09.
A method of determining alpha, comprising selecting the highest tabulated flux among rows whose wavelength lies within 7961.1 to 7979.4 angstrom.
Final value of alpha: 1.22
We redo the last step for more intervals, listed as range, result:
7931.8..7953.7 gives 1.16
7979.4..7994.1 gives 1.19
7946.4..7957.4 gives 1.14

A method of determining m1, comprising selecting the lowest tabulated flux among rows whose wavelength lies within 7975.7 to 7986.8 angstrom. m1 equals 1.17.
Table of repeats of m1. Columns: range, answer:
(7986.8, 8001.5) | 1.1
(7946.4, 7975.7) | 1.08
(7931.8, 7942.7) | 1.11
